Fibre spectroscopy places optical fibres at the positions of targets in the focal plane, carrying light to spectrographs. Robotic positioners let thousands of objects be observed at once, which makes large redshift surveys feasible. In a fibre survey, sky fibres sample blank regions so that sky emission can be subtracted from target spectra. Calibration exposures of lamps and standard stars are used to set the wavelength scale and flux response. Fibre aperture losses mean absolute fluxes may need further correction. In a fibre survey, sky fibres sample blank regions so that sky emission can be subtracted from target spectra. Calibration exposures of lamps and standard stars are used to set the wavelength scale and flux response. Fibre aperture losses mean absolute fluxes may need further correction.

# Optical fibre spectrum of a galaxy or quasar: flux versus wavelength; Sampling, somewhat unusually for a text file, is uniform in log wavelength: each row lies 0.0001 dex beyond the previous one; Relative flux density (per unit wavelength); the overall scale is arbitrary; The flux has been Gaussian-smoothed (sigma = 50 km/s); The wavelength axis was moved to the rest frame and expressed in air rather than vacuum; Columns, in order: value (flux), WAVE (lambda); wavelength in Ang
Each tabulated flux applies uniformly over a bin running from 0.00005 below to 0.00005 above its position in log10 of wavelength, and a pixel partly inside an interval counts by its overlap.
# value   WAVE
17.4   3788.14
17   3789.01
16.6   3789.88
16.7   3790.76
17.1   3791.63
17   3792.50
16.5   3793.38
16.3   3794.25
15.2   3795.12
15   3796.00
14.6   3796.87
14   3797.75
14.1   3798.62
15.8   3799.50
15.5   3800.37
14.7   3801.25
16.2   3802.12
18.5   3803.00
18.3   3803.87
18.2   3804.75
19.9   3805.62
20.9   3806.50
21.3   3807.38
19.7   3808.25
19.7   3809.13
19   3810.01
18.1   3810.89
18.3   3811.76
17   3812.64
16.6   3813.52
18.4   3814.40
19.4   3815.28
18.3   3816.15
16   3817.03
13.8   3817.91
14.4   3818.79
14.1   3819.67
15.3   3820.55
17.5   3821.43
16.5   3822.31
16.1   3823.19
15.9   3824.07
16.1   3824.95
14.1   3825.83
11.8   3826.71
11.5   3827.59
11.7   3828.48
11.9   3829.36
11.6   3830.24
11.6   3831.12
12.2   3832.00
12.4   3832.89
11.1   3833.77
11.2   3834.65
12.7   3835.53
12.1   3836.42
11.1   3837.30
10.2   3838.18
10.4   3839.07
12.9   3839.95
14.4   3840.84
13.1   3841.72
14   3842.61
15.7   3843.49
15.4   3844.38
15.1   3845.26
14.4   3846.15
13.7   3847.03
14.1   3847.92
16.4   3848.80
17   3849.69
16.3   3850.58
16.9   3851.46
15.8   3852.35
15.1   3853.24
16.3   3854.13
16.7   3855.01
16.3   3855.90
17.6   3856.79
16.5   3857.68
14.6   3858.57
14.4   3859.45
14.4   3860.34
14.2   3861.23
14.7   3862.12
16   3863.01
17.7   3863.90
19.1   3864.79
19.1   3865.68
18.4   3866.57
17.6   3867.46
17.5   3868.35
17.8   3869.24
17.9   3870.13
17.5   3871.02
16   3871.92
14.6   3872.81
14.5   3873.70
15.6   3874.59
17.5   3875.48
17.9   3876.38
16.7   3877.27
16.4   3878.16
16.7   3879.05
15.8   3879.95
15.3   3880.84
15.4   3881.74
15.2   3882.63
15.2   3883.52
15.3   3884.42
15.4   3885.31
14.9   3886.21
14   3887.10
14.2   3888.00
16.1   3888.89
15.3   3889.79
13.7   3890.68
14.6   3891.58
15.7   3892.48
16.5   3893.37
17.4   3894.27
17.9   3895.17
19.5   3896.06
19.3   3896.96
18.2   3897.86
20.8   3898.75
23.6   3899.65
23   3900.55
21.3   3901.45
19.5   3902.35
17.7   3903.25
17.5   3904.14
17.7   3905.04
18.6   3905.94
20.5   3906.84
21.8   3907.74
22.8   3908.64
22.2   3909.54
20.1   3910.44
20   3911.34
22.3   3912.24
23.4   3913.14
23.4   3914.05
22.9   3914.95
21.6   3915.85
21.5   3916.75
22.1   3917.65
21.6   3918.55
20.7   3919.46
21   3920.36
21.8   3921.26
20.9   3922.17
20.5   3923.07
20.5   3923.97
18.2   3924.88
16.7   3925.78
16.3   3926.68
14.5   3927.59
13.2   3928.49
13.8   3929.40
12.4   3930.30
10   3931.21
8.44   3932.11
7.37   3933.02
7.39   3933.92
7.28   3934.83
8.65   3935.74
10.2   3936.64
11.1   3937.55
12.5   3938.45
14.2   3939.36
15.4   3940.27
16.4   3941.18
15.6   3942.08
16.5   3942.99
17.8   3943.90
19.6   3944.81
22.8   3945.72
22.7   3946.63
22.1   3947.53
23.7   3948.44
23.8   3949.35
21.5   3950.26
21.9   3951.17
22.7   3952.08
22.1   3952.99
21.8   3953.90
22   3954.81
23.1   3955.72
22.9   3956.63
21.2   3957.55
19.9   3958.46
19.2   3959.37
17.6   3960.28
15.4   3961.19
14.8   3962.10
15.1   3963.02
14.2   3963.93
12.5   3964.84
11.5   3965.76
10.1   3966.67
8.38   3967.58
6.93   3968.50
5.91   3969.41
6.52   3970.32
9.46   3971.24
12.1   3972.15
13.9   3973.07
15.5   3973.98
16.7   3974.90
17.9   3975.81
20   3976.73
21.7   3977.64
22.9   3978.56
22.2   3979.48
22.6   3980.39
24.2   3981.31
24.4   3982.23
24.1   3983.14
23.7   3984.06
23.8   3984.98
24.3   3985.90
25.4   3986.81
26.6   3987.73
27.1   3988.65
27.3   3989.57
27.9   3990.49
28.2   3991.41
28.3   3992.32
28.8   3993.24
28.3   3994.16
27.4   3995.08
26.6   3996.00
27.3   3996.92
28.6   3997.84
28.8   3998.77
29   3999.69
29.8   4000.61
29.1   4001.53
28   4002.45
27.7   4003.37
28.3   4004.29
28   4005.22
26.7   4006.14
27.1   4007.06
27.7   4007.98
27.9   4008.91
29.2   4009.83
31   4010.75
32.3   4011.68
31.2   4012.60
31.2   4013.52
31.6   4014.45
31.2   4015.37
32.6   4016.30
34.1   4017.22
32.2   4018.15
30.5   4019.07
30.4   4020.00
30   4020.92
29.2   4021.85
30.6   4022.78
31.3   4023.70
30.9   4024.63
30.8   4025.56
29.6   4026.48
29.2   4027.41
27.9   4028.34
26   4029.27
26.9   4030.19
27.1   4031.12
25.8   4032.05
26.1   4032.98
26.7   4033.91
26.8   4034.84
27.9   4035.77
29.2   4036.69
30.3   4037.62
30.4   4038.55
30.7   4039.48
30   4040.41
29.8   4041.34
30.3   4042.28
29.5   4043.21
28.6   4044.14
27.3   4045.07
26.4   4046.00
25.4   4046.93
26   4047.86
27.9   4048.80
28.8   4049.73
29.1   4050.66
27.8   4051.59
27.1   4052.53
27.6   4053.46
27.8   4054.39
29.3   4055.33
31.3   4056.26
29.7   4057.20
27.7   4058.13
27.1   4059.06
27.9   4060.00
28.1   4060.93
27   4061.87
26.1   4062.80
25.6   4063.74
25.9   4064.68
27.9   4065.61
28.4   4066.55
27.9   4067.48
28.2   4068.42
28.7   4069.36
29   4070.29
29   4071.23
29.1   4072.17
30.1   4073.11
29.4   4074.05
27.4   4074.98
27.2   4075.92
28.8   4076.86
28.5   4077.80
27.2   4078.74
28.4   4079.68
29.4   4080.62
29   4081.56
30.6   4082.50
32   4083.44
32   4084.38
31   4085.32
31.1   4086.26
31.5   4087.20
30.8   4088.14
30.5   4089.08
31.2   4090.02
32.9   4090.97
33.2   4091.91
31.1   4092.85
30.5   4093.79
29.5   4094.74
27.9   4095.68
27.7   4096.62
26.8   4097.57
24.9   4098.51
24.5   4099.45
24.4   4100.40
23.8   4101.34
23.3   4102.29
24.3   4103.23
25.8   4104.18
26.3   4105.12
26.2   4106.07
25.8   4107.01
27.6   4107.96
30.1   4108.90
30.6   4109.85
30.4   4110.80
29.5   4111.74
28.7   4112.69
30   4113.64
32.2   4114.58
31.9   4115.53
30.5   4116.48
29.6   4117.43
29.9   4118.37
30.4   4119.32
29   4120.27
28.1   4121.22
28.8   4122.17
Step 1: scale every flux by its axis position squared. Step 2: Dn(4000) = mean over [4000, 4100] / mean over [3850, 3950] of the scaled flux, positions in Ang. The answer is 1.8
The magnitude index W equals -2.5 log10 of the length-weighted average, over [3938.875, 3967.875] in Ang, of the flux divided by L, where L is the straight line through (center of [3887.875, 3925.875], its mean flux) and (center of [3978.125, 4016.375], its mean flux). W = 0.27 mag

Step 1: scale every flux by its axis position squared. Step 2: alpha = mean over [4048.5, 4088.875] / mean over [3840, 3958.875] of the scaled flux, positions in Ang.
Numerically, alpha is 1.80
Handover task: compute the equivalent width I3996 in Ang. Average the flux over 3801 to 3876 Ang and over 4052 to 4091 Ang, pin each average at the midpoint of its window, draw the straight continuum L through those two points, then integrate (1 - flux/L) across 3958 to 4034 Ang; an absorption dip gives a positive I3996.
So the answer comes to 1.5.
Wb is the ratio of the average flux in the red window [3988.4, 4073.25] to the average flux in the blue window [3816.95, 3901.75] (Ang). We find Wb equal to 1.85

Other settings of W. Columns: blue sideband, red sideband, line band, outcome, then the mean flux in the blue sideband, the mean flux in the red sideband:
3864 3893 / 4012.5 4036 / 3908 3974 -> 0.26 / 16.2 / 29.5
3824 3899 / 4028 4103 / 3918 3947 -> 0.26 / 15.2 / 28.4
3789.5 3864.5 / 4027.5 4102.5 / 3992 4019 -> -0.17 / 15.4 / 28.4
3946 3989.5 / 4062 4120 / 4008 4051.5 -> -0.22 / 19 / 28.7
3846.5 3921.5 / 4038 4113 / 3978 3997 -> -0.10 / 17.7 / 28.5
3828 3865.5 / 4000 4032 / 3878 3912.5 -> 0.05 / 14.3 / 29.6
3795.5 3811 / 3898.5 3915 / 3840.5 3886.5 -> 0.21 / 17.4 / 21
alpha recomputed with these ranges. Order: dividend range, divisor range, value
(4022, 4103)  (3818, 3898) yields 2.08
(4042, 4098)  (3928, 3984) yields 1.86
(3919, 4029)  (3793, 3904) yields 1.46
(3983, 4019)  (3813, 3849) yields 2.22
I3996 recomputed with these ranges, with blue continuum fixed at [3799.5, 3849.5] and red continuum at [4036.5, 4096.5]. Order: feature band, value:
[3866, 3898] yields 3.7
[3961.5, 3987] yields 7.6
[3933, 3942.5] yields 4.4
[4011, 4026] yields -2.9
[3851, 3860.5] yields 0.6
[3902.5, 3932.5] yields 2.1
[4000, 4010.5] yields -1.1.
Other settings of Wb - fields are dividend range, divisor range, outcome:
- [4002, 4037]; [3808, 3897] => 1.89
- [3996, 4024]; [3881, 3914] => 1.62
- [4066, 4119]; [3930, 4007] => 1.46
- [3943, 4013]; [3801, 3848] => 1.46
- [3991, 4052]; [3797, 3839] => 1.88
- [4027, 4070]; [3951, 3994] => 1.43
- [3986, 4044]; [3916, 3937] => 1.86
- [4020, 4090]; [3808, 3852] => 1.95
